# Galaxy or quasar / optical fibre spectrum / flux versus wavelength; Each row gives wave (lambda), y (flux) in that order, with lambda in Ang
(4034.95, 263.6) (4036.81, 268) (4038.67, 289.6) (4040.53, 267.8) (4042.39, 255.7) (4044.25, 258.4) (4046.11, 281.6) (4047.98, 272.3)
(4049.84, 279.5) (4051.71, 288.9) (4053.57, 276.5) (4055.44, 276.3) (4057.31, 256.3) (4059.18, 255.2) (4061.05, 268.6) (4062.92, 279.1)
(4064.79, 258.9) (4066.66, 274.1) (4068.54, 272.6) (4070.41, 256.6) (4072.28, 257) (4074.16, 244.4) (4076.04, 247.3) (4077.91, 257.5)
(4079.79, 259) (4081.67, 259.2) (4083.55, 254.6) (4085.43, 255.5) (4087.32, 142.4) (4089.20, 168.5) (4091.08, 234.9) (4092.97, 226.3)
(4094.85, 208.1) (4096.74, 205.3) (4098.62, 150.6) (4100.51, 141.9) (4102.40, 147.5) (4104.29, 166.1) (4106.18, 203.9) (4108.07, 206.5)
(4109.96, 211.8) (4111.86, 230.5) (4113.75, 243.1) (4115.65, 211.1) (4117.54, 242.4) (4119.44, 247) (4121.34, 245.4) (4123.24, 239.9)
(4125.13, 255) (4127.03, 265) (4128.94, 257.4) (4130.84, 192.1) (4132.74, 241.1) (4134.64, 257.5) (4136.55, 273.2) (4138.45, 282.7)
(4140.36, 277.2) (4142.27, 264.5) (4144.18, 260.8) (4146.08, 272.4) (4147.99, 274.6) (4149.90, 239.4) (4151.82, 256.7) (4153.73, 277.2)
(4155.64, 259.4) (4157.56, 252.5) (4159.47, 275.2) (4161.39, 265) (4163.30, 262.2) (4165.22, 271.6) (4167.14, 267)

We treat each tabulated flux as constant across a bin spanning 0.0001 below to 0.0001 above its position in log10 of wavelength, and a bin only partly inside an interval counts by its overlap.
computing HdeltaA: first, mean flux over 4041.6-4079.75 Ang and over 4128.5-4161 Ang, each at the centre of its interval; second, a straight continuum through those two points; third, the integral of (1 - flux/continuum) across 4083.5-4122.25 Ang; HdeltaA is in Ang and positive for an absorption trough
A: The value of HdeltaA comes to 8.40 Ang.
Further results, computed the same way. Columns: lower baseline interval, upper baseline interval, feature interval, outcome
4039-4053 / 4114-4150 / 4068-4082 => 0.5 Ang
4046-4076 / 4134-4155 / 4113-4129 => 1.4 Ang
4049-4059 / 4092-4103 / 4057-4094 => -3.0 Ang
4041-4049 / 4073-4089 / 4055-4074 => -1.0 Ang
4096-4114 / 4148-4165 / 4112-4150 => -4.5 Ang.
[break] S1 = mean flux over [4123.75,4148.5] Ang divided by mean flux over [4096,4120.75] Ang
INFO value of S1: 1.29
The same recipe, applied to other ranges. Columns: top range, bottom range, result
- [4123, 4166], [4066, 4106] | 1.18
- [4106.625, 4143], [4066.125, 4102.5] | 1.09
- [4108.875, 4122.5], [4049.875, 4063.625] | 0.86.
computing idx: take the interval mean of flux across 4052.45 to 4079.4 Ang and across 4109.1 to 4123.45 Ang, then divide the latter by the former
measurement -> 0.89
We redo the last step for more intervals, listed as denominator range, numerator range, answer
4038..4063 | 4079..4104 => 0.75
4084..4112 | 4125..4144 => 1.33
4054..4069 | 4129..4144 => 0.96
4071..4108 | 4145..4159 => 1.24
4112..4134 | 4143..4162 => 1.10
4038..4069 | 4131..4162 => 0.97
